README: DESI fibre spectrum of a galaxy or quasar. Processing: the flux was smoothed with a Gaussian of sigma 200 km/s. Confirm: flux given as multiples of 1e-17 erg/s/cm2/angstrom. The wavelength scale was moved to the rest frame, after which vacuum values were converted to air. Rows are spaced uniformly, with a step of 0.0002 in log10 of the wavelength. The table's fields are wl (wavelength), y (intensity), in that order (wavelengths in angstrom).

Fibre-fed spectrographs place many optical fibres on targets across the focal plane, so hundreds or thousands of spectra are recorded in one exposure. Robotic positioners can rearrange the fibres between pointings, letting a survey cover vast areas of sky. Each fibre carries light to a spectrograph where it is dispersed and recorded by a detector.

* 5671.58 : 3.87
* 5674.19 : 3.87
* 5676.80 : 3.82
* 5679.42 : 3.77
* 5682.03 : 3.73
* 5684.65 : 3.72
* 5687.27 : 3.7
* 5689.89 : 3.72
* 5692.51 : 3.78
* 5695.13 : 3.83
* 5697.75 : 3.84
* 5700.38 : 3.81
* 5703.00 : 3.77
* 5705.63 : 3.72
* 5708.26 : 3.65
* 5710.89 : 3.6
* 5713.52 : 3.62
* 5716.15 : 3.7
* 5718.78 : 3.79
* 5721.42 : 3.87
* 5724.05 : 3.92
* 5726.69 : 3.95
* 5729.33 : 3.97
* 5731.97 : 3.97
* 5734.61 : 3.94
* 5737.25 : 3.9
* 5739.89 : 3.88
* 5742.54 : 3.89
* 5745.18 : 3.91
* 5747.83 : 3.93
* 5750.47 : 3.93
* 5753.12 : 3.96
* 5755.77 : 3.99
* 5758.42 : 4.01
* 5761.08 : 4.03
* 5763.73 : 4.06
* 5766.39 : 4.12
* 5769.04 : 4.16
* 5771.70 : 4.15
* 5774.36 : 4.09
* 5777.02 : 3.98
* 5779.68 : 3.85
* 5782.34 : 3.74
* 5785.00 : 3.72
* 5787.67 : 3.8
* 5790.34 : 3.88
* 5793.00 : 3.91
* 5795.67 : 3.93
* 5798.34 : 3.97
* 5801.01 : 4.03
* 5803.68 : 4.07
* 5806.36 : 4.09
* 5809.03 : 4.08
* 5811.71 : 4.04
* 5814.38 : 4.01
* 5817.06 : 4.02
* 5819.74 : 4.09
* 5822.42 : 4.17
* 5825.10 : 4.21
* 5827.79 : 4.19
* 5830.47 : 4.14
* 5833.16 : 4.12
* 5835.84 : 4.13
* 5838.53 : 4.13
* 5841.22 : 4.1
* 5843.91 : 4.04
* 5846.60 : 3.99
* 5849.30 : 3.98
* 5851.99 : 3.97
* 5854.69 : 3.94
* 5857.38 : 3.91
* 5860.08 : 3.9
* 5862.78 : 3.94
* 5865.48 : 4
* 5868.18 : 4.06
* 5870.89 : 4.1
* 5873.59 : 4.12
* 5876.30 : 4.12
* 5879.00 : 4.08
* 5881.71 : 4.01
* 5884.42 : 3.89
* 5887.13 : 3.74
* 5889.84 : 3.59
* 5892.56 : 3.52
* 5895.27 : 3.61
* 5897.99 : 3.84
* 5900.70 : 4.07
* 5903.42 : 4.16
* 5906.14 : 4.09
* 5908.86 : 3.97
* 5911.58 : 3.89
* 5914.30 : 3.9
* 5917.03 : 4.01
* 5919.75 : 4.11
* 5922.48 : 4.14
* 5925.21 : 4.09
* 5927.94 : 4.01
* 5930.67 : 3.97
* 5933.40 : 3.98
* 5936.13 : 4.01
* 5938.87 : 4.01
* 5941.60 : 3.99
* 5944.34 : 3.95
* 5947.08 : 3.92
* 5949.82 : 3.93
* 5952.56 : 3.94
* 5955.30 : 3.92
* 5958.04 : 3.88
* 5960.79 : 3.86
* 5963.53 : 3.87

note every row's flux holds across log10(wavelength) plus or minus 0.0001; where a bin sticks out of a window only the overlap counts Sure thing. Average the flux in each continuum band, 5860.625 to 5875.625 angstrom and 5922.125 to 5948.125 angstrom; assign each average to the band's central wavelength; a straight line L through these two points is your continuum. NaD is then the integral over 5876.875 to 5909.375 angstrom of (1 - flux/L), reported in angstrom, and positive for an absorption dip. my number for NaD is 1.1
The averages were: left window 4.04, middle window 3.88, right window 4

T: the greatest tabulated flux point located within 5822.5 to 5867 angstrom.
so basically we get 4.21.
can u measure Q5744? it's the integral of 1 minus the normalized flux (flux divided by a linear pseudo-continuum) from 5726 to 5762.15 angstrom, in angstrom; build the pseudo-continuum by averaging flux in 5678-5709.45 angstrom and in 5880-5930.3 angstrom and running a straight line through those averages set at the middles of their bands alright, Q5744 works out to -1.44 angstrom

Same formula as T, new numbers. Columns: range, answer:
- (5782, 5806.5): 4.09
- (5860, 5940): 4.16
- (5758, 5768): 4.12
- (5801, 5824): 4.17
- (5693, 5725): 3.92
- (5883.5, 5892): 3.89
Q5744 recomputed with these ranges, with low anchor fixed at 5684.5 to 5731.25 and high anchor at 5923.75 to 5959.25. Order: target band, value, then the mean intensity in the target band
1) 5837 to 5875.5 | -1.1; 4.01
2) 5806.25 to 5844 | -2.3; 4.11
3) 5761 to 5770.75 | -0.7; 4.1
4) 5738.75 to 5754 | -0.4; 3.92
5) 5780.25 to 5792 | 0.2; 3.79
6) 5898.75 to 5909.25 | -0.3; 4.07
